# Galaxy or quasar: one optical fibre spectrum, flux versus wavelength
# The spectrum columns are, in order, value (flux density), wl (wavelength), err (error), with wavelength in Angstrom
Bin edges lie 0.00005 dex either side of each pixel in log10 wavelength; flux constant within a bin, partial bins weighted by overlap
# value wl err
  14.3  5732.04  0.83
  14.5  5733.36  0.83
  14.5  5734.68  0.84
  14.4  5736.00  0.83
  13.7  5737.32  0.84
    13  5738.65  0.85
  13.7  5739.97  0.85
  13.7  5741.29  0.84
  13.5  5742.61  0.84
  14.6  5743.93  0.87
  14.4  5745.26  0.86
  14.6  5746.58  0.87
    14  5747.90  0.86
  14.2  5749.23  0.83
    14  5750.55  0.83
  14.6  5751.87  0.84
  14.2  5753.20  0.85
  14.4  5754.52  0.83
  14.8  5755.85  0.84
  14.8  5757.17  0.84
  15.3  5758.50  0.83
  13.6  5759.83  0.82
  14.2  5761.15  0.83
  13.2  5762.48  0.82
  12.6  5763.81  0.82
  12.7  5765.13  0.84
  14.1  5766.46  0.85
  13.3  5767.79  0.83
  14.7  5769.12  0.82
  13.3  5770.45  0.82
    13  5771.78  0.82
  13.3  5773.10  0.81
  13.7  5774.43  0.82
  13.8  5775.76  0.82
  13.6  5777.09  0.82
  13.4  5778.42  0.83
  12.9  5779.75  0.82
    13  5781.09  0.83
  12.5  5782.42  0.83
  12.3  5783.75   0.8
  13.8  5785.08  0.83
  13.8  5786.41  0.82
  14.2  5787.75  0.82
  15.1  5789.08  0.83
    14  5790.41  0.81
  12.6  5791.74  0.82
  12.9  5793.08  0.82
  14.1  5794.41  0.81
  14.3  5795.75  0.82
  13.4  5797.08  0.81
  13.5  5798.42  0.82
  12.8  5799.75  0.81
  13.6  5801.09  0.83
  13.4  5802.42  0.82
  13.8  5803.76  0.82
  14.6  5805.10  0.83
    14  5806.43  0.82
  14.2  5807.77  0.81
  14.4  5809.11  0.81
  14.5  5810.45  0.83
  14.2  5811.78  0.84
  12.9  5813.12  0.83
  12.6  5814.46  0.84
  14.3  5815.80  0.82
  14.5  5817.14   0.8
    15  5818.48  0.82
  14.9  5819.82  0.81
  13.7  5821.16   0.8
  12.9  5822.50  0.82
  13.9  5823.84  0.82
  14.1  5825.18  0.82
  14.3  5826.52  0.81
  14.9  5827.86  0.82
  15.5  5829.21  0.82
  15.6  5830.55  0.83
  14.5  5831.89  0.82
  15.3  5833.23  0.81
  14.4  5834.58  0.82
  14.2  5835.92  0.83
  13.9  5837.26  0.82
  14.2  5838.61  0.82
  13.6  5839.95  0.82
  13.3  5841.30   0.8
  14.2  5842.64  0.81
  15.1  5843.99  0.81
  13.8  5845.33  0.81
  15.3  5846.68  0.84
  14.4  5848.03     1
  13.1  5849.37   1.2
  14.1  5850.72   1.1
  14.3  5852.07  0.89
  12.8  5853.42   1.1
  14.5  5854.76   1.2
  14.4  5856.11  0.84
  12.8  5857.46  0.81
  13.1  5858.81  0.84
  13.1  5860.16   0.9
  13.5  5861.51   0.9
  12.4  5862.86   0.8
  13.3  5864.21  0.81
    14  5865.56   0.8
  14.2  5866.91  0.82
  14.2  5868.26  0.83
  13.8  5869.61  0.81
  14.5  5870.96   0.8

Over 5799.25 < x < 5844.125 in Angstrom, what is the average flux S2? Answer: 14.1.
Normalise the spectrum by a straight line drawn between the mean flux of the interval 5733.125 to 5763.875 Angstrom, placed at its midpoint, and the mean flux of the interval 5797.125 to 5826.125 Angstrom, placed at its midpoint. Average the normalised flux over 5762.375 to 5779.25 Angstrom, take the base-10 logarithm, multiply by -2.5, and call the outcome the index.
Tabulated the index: 0.047 mag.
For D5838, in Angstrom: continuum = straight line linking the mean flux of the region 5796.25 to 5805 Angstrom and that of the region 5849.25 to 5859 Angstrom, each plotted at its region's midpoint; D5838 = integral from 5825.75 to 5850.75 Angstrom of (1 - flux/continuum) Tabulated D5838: -1.4 Angstrom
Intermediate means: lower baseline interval 13.5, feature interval 14.4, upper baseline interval 13.7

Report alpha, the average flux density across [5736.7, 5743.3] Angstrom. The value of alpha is 13.5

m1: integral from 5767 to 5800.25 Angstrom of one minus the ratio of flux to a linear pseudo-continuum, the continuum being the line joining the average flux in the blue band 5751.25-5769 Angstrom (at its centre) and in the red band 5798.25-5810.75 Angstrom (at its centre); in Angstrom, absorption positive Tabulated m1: 1.04 Angstrom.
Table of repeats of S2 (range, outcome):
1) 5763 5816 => 13.6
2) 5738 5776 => 13.9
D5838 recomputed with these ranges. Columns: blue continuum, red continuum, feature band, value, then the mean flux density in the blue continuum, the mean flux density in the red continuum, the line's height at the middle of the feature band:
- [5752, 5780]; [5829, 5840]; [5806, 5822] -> 0.3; 13.8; 14.6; 14.4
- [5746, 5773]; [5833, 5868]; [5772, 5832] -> 0.4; 14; 13.9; 13.9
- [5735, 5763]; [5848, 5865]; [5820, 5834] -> -0.8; 14.1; 13.5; 13.7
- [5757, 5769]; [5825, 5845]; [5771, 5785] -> 0.7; 13.7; 14.5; 13.9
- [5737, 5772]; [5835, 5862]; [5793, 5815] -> 0.3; 13.9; 13.9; 13.9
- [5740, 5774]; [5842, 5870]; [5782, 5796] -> 0.3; 14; 13.8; 13.9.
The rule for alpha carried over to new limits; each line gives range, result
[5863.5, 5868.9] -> 13.9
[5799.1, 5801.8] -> 13.2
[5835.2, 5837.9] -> 14.1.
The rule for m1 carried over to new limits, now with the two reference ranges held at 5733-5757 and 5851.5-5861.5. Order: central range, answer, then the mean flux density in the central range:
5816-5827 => -0.3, 14.2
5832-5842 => -0.4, 14.2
